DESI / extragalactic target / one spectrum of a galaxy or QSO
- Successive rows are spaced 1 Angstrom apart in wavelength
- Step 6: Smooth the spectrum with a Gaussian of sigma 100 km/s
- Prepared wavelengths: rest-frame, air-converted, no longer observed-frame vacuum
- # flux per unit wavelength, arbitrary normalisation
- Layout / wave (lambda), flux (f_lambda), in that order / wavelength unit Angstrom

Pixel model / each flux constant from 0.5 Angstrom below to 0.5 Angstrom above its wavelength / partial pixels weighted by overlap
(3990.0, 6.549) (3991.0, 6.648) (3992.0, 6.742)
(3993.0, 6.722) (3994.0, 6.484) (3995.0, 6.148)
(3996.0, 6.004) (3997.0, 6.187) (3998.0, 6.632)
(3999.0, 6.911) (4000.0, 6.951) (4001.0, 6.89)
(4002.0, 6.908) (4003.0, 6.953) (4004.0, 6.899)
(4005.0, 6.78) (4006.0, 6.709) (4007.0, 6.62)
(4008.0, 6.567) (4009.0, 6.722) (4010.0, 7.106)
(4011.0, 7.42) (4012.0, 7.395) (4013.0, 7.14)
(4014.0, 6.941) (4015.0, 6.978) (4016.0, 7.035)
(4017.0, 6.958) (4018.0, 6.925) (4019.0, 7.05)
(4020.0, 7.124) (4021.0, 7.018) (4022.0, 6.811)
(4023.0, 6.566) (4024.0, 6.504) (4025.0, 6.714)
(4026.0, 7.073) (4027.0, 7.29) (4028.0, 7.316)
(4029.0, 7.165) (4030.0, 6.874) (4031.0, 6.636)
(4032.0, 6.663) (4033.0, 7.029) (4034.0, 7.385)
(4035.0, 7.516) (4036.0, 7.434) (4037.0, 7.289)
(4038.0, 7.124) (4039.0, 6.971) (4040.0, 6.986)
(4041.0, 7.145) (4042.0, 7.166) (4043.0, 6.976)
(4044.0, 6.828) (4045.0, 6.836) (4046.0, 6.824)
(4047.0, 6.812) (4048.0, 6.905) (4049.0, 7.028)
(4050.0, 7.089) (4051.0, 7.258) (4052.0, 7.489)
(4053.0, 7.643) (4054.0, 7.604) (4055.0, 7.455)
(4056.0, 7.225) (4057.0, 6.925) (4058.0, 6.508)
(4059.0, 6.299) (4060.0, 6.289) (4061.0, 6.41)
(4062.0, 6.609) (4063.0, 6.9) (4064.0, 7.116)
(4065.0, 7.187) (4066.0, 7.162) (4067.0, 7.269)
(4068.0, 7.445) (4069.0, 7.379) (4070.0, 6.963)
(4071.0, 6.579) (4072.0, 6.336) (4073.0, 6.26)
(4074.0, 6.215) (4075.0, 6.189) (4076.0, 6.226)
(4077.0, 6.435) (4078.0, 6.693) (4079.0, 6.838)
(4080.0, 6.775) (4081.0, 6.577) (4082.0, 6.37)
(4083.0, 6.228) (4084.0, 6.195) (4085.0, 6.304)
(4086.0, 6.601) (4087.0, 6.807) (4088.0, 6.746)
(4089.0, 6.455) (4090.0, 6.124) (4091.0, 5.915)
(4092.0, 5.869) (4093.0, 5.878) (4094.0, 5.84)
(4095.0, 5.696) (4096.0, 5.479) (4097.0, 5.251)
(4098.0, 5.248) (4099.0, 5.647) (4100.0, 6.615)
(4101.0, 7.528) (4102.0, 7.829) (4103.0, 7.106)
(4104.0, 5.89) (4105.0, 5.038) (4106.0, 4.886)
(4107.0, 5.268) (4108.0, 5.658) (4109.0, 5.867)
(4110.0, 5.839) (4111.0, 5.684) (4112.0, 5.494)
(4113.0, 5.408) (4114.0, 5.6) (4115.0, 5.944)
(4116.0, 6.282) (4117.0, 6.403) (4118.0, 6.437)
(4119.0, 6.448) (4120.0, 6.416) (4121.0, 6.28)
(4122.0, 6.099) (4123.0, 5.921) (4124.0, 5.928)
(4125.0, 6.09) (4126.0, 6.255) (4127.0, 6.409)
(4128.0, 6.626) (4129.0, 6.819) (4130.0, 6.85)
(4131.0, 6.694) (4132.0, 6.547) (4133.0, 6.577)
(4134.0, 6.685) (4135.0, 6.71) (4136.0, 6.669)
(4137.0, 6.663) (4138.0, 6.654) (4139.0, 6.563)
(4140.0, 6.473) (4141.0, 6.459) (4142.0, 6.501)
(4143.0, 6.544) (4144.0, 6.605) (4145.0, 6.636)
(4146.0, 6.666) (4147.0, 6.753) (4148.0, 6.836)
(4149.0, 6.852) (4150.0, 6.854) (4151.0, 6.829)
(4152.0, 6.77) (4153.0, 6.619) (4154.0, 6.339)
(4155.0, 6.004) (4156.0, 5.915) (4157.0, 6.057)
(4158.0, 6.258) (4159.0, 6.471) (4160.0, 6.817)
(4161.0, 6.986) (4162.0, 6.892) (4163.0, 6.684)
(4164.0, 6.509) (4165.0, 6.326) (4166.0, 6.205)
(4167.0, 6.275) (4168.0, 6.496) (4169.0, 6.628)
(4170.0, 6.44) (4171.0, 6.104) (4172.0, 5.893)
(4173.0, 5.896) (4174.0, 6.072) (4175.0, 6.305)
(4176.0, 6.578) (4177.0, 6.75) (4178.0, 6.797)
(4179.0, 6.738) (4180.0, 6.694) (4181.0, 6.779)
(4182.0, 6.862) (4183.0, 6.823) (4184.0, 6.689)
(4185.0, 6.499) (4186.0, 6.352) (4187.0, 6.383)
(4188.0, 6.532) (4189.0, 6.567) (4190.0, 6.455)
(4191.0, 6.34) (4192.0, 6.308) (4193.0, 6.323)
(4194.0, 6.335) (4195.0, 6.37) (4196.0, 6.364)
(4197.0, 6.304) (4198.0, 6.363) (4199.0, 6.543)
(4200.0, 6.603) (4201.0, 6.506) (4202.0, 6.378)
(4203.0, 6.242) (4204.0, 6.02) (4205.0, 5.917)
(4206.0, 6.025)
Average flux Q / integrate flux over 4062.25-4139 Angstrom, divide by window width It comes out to 6.34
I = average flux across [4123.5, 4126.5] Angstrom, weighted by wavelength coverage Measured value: 6.09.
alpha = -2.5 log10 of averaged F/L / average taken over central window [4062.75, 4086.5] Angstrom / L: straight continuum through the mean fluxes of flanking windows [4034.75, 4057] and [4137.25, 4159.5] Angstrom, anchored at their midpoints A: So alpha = 0.05 mag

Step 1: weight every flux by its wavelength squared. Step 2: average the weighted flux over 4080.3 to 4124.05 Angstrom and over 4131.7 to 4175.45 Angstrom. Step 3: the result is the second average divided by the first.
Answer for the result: 1.1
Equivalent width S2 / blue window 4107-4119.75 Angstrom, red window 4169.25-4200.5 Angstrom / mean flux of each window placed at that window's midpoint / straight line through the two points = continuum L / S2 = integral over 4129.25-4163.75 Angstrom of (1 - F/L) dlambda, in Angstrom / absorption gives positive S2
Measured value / -2.5 Angstrom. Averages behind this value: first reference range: 5.91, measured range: 6.6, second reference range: 6.45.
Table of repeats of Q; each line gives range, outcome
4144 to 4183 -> 6.52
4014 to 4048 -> 7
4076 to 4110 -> 6.17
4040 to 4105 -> 6.64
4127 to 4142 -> 6.63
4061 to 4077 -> 6.77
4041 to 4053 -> 7.05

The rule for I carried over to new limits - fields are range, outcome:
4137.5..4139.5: 6.61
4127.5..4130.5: 6.77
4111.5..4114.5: 5.5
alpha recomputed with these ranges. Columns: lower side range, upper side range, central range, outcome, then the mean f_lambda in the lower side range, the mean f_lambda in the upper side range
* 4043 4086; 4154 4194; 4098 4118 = 0.115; 6.8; 6.45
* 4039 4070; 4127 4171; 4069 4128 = 0.107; 7.02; 6.57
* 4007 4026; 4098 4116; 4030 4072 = -0.074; 6.94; 5.95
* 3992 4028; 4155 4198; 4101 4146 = 0.048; 6.84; 6.45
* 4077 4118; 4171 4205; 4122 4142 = -0.045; 6.11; 6.43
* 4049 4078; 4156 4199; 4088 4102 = 0.119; 6.87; 6.46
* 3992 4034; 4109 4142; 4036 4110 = -0.003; 6.85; 6.31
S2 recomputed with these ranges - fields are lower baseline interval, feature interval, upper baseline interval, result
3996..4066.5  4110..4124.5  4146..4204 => 1.4 Angstrom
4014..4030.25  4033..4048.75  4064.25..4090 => -0.5 Angstrom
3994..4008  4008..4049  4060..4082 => -2.0 Angstrom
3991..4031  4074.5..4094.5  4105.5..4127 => -0.5 Angstrom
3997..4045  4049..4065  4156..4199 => -0.3 Angstrom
